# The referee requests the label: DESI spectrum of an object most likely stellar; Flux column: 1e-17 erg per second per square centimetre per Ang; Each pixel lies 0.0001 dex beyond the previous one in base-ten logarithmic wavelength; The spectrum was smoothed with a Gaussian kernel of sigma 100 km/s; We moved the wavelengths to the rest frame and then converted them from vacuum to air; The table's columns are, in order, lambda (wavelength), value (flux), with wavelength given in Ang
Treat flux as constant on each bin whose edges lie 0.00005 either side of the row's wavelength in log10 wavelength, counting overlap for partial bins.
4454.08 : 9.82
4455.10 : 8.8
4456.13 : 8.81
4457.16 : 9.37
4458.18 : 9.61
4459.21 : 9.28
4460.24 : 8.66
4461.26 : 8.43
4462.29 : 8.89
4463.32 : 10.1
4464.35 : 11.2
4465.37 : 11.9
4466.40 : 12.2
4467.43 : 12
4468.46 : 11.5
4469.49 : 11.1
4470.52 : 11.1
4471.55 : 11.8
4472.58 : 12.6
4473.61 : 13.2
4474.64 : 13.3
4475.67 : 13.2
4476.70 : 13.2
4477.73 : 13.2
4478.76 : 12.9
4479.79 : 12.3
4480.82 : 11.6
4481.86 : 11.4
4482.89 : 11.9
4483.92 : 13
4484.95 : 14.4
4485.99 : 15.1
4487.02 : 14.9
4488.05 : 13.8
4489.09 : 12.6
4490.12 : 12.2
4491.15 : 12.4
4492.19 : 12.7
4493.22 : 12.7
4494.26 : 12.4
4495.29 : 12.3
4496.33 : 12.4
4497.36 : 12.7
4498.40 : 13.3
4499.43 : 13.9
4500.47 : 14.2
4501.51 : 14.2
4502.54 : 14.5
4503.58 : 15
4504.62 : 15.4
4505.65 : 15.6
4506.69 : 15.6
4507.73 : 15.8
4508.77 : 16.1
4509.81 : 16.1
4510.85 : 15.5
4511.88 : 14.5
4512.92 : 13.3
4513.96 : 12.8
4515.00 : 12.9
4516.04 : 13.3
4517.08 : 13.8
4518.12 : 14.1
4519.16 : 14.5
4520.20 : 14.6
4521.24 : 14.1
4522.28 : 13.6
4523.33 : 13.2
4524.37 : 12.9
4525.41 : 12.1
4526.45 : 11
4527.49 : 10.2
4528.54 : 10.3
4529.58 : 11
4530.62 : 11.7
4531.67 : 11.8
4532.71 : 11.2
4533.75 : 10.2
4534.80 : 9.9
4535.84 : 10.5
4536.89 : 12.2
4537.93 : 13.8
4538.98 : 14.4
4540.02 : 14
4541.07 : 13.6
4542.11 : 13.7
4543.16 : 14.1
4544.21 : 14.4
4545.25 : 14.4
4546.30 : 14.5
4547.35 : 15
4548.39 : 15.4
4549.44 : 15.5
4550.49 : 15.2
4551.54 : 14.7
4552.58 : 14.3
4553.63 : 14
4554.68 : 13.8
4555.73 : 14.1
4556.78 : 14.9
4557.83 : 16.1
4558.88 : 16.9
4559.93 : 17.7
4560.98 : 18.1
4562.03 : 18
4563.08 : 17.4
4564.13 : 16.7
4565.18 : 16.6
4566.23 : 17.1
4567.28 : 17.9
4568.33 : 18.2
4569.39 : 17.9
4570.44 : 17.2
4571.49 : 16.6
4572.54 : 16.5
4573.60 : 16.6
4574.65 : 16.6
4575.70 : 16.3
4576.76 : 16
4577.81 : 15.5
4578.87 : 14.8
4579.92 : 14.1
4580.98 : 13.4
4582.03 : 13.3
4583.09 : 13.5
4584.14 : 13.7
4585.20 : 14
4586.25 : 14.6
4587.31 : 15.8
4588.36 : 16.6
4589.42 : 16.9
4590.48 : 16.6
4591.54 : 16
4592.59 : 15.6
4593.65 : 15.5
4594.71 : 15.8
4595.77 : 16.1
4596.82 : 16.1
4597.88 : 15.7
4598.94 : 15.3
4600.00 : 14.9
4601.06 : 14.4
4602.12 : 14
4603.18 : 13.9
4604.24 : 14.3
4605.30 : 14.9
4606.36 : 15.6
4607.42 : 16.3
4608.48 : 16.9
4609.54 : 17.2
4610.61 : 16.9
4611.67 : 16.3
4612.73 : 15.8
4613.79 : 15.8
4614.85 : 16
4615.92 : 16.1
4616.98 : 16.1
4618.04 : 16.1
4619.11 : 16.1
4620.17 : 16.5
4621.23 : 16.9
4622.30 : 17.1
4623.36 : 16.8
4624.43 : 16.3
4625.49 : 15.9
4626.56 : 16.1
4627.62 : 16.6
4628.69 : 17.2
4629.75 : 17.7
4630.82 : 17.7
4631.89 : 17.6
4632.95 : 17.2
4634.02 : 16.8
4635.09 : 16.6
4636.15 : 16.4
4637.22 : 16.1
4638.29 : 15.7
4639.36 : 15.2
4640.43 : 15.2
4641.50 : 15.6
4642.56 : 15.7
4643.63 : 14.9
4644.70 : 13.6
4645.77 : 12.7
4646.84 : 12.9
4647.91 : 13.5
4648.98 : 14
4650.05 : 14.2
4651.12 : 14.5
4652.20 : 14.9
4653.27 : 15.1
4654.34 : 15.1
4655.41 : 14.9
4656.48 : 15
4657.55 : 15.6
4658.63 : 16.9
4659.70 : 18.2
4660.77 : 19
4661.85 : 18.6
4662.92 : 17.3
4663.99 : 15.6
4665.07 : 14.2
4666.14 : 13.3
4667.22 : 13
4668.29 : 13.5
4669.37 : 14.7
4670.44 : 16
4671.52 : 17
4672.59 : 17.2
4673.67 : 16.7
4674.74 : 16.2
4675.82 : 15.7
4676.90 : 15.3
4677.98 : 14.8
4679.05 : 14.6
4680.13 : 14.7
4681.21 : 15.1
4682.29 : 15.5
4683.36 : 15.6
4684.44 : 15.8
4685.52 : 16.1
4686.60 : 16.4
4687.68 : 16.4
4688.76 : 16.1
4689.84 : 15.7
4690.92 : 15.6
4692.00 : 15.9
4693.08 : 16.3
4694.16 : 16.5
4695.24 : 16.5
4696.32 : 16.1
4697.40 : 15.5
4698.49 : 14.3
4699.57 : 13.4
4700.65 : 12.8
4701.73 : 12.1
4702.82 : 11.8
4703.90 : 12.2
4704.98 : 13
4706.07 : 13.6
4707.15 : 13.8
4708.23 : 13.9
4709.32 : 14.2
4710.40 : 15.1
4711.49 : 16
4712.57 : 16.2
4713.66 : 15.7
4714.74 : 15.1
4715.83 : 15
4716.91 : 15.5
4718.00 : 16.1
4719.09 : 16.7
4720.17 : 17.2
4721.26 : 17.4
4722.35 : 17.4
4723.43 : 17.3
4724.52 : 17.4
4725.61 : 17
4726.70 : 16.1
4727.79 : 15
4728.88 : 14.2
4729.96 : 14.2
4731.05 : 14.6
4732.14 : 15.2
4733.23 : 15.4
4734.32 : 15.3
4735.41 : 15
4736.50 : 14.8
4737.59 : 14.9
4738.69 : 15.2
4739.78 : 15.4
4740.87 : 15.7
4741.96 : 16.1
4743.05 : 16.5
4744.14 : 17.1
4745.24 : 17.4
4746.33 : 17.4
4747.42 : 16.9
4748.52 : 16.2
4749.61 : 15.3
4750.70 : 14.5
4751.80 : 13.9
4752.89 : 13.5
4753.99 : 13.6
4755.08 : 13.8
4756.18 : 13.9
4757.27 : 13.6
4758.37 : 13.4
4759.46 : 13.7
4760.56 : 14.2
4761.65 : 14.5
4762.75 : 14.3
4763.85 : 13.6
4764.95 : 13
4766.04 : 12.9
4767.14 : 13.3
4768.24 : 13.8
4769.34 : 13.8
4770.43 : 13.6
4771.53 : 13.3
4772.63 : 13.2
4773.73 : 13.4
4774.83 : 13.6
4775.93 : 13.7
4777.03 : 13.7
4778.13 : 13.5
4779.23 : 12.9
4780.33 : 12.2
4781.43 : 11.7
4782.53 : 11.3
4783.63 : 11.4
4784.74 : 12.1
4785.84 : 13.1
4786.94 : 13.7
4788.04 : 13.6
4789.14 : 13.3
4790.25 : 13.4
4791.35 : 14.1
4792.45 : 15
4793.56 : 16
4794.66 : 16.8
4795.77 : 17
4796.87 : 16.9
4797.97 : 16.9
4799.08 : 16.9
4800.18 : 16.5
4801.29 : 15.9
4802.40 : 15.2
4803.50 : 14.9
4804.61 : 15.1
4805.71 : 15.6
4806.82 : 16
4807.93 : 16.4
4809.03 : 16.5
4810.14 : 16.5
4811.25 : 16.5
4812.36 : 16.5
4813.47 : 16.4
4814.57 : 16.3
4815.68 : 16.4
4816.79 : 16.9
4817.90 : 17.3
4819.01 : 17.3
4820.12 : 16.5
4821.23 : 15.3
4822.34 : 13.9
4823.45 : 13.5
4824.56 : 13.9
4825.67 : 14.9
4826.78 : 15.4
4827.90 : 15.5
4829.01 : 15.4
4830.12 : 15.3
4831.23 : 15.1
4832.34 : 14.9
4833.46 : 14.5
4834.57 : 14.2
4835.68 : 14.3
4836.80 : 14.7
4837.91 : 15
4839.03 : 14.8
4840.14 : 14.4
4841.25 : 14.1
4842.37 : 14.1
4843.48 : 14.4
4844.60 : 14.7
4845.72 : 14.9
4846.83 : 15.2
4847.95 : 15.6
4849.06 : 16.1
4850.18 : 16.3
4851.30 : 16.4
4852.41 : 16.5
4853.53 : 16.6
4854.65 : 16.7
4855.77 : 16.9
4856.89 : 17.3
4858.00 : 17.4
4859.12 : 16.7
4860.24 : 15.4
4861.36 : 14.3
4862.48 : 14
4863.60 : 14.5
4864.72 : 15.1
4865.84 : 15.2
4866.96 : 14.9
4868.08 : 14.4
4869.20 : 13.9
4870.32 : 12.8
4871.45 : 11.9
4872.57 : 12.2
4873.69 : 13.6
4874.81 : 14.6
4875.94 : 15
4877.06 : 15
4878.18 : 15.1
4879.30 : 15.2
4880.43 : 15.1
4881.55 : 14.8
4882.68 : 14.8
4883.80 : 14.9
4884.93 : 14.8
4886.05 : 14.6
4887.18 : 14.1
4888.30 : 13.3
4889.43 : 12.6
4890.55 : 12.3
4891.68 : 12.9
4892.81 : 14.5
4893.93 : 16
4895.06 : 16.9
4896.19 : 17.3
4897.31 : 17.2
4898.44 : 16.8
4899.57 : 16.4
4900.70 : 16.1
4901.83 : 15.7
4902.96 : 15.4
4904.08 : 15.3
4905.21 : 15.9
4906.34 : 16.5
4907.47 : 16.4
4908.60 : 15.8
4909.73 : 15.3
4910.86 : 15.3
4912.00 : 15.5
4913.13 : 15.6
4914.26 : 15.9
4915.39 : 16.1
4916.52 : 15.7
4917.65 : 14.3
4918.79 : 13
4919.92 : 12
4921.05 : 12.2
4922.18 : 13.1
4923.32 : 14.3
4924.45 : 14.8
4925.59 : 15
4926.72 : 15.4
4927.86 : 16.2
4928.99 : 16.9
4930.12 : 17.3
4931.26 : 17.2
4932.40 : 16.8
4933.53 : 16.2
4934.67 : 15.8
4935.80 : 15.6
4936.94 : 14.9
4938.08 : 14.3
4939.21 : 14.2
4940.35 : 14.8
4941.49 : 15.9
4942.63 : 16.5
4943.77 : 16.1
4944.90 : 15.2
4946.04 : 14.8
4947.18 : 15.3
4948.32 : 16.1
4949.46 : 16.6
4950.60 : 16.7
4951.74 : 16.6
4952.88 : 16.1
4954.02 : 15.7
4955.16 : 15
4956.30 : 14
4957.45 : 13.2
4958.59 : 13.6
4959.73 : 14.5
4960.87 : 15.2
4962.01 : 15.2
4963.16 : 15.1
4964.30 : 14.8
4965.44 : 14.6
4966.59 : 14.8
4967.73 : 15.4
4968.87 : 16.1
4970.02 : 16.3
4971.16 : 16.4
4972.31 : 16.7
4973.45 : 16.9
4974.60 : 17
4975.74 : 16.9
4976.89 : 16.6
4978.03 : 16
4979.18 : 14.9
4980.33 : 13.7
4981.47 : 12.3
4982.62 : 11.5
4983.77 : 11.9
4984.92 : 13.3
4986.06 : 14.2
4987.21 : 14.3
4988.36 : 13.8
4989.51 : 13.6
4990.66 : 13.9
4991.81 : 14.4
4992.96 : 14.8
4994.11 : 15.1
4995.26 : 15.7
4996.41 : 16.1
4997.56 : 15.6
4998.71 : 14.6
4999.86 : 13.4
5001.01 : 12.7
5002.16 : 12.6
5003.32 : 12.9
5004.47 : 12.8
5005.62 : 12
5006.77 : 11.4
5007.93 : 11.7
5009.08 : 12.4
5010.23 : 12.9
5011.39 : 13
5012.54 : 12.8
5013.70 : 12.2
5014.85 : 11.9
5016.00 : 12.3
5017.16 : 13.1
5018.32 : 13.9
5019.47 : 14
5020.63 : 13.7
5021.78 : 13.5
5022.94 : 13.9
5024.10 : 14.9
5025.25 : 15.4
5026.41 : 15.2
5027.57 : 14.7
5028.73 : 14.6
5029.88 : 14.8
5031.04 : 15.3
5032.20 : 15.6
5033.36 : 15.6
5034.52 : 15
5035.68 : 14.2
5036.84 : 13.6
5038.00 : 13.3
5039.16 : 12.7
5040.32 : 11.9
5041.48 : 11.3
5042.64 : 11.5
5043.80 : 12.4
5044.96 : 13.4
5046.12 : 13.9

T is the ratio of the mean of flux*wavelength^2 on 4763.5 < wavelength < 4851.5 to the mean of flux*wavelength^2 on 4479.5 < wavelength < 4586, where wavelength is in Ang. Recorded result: 1.17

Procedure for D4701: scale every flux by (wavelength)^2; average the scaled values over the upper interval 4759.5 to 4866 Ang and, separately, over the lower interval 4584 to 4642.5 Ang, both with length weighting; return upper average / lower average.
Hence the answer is 1.01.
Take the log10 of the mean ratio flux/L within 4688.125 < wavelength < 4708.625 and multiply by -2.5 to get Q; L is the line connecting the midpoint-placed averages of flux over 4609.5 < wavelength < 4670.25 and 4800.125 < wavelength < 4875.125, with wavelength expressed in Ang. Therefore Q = 0.08 mag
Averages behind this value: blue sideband 15.8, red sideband 15.3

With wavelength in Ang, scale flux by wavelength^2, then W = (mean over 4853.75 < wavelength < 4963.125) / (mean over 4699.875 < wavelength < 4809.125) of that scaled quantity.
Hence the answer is 1.1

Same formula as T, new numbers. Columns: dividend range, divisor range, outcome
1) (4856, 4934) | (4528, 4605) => 1.16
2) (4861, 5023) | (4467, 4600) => 1.23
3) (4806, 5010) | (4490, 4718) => 1.14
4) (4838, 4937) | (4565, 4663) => 1.07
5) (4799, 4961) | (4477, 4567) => 1.28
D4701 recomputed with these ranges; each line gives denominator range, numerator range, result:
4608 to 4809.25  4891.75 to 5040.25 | 1.08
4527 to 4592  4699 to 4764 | 1.09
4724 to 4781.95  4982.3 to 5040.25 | 1.05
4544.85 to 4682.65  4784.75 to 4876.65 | 1.06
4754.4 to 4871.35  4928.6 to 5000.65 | 1.09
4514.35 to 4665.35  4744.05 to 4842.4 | 1.06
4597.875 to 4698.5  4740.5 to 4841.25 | 1.00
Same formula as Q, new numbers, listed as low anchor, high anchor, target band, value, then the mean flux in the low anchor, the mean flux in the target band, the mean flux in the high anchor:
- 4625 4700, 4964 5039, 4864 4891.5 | 0.043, 15.7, 14.2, 14.2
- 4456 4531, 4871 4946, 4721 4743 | -0.116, 12.7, 15.7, 15.1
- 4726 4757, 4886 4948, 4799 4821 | -0.069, 15.2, 16.3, 15.3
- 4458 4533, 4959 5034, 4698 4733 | -0.119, 12.8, 15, 14.3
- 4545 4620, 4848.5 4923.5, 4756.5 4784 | 0.155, 15.7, 13.3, 15.1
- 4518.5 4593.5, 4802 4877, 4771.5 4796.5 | 0.117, 14.6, 13.6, 15.3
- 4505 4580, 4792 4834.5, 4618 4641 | -0.109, 14.6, 16.5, 15.8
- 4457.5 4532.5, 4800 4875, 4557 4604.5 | -0.184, 12.8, 15.9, 15.3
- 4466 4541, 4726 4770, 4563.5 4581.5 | -0.206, 13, 16.4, 14.8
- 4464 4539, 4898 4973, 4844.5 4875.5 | -0.012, 13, 15.1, 15.4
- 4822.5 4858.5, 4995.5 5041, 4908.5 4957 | -0.067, 15.3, 15.3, 13.7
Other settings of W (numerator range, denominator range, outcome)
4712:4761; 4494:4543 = 1.28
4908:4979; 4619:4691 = 1.10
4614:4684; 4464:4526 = 1.26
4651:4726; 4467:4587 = 1.18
